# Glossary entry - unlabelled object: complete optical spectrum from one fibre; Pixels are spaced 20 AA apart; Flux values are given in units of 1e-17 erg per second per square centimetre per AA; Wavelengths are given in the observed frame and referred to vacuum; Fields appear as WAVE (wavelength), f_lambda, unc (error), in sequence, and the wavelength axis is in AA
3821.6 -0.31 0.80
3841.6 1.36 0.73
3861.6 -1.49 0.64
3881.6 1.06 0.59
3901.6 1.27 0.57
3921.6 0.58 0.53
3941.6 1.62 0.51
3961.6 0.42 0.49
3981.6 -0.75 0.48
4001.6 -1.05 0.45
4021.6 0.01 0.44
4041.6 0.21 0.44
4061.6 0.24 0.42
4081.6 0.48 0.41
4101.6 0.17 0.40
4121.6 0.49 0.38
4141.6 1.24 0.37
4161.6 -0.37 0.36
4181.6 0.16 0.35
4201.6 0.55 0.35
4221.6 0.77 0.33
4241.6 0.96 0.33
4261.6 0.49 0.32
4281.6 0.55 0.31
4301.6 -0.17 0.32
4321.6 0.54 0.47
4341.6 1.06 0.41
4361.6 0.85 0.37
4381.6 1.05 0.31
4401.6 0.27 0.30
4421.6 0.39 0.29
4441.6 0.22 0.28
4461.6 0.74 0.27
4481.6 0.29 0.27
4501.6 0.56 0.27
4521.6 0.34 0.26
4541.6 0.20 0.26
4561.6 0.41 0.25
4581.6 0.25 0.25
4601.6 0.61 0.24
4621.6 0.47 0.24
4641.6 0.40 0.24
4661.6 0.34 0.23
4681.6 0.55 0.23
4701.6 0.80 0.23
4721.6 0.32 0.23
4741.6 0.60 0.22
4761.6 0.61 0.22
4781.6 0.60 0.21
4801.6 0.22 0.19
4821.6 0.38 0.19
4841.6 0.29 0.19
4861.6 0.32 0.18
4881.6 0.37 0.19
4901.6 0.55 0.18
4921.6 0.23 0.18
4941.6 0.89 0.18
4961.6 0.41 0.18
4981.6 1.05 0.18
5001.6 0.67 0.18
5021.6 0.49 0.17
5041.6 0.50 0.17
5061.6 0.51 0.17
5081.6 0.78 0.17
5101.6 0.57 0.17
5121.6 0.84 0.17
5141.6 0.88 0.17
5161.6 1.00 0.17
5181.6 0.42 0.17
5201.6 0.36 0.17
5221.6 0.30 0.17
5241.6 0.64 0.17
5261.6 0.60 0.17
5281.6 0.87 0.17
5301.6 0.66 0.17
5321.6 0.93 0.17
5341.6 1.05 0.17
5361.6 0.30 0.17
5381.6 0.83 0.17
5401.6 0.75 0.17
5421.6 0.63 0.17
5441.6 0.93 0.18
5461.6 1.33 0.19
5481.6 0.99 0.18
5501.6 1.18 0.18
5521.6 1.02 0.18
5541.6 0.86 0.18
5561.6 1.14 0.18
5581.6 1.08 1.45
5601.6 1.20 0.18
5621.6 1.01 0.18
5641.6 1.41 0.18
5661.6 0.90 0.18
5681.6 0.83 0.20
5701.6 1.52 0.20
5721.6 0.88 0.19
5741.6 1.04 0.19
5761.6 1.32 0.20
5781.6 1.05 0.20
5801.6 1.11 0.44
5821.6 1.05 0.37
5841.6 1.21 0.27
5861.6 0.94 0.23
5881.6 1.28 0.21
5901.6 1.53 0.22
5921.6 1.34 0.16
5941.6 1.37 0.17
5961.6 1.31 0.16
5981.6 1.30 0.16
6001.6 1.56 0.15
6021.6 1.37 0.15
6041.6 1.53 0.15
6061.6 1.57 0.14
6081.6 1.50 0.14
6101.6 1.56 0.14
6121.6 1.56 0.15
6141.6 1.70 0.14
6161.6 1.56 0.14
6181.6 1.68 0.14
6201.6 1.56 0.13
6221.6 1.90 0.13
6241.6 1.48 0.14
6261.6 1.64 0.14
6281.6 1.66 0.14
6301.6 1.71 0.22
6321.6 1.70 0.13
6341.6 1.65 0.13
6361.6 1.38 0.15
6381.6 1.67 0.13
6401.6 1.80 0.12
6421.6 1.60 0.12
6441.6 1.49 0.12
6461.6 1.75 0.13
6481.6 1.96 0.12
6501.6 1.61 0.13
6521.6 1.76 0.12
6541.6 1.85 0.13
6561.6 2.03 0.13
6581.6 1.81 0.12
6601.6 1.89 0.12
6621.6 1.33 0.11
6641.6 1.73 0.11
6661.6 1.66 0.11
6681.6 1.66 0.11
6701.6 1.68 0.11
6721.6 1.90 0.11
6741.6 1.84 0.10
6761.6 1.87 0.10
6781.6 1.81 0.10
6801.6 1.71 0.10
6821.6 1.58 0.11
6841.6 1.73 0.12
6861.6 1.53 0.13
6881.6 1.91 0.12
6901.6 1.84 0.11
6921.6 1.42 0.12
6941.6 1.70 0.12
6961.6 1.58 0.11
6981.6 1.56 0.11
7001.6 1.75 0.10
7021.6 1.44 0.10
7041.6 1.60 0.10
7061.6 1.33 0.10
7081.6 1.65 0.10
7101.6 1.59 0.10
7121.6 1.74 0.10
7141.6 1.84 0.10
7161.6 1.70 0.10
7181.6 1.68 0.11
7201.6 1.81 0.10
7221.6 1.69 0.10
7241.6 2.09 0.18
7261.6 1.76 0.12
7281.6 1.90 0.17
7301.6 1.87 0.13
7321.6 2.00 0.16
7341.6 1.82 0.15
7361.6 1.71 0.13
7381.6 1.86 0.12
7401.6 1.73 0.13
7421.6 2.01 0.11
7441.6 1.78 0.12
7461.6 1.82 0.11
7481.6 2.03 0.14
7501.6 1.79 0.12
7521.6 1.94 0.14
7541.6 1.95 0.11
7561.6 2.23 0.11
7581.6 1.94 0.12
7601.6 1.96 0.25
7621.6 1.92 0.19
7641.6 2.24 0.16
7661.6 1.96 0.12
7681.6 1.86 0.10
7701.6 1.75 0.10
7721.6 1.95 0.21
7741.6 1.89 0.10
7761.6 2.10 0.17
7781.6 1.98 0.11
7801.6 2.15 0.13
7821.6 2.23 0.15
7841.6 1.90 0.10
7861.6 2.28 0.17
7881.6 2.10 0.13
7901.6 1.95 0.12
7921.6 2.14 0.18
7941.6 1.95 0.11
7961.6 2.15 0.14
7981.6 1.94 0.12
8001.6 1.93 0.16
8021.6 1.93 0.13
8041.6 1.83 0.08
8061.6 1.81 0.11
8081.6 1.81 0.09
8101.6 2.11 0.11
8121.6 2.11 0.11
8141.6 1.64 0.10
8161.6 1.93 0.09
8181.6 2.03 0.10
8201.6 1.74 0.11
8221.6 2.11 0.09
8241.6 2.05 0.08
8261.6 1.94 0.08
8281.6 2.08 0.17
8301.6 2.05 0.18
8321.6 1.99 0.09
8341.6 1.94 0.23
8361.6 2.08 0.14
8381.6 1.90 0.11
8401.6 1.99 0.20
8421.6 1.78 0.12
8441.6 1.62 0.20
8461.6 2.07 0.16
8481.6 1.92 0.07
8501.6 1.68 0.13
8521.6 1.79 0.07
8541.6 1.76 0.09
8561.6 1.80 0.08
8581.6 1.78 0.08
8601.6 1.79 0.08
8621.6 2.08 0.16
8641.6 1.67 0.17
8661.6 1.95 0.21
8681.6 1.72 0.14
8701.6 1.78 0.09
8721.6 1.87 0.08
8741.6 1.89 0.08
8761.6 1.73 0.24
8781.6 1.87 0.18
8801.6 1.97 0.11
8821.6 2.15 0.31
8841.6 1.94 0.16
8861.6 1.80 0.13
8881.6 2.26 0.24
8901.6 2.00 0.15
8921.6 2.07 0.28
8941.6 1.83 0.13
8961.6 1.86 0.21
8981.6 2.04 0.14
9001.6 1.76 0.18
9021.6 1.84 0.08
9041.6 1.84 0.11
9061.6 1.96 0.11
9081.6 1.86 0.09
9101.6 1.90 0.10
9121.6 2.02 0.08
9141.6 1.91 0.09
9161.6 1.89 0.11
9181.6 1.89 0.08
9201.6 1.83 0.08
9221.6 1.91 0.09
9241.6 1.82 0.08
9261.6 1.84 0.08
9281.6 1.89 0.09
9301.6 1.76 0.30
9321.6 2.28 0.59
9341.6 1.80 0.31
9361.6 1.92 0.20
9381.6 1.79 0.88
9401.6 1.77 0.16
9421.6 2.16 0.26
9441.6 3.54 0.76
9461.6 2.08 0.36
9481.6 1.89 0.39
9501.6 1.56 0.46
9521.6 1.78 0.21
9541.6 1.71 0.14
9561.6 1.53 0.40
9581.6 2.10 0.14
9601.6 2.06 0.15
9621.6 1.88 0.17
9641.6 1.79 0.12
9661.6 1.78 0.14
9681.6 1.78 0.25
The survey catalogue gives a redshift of 0.36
